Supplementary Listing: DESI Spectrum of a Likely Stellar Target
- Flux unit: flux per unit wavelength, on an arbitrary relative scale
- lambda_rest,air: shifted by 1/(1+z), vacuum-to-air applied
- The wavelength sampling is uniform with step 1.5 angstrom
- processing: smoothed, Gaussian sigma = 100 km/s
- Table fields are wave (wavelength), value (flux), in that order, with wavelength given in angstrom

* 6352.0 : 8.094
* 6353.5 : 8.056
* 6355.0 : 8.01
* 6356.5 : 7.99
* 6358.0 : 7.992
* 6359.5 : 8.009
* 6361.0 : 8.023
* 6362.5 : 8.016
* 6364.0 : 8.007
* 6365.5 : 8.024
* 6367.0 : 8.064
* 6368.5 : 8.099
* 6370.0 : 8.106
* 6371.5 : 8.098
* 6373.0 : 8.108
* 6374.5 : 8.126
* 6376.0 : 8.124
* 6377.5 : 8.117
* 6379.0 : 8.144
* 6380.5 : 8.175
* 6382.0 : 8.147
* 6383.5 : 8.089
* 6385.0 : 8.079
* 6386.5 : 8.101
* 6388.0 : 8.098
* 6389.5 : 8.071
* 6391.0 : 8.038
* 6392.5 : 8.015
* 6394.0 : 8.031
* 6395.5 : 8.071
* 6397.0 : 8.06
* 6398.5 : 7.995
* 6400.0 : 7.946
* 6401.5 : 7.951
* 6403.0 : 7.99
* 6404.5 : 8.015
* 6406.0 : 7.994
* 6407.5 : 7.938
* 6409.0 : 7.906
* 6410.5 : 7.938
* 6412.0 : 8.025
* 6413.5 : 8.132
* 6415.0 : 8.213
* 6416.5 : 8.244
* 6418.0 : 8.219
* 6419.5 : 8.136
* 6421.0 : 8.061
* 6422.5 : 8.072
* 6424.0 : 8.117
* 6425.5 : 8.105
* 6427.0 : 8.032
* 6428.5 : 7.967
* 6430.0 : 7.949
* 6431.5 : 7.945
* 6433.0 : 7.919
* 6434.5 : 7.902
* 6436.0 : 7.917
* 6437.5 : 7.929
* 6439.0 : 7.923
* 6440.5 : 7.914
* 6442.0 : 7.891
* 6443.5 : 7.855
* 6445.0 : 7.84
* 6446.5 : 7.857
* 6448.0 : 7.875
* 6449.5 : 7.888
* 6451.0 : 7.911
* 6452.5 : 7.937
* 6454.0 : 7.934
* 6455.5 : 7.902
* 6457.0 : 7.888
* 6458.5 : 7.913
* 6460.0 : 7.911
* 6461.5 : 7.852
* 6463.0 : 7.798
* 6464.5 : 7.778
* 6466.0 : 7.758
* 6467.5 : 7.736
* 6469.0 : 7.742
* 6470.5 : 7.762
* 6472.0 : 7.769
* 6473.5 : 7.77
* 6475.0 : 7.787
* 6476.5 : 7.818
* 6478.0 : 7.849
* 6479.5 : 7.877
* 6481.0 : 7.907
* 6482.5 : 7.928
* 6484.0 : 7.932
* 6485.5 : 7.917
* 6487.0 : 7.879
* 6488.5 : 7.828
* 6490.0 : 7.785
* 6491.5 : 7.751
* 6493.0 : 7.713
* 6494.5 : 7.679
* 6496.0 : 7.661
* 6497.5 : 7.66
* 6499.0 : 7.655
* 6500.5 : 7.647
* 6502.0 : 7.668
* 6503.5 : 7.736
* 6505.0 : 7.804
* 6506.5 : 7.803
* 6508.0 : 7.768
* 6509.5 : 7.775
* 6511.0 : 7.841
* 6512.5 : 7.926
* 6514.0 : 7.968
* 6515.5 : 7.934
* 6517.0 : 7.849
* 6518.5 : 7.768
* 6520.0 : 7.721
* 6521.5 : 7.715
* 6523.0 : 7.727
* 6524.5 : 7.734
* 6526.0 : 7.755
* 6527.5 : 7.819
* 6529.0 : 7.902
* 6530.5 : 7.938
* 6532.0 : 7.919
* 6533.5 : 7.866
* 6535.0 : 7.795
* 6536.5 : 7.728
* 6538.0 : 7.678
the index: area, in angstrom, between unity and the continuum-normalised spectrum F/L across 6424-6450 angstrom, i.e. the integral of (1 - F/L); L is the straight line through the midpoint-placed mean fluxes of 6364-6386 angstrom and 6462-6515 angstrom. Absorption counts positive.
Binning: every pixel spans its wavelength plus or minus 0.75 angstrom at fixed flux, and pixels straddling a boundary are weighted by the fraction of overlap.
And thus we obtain 0.0 angstrom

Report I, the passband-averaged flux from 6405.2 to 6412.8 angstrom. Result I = 7.96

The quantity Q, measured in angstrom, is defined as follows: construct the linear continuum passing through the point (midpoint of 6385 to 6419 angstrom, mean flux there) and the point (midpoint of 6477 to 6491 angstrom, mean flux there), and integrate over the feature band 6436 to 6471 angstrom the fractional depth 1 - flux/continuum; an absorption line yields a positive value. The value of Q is 0.3 angstrom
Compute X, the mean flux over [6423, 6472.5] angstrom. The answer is 7.89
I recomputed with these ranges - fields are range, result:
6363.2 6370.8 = 8.06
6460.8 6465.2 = 7.81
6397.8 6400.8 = 7.97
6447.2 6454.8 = 7.91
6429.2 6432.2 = 7.95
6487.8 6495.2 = 7.75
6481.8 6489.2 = 7.9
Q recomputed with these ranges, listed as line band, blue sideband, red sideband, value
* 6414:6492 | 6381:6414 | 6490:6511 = -0.47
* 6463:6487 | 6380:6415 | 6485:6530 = 0.10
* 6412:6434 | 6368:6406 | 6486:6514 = -0.29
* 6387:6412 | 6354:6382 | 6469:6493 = -0.01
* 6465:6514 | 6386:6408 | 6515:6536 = 0.53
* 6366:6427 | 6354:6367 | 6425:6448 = -0.78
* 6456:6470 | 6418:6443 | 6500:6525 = 0.16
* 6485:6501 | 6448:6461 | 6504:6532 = 0.23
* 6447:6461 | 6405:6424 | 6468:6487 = 0.04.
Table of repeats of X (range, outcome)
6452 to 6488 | 7.85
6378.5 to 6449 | 8.02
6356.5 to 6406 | 8.06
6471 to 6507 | 7.78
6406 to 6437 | 8.03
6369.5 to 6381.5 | 8.13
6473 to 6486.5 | 7.87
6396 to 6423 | 8.05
